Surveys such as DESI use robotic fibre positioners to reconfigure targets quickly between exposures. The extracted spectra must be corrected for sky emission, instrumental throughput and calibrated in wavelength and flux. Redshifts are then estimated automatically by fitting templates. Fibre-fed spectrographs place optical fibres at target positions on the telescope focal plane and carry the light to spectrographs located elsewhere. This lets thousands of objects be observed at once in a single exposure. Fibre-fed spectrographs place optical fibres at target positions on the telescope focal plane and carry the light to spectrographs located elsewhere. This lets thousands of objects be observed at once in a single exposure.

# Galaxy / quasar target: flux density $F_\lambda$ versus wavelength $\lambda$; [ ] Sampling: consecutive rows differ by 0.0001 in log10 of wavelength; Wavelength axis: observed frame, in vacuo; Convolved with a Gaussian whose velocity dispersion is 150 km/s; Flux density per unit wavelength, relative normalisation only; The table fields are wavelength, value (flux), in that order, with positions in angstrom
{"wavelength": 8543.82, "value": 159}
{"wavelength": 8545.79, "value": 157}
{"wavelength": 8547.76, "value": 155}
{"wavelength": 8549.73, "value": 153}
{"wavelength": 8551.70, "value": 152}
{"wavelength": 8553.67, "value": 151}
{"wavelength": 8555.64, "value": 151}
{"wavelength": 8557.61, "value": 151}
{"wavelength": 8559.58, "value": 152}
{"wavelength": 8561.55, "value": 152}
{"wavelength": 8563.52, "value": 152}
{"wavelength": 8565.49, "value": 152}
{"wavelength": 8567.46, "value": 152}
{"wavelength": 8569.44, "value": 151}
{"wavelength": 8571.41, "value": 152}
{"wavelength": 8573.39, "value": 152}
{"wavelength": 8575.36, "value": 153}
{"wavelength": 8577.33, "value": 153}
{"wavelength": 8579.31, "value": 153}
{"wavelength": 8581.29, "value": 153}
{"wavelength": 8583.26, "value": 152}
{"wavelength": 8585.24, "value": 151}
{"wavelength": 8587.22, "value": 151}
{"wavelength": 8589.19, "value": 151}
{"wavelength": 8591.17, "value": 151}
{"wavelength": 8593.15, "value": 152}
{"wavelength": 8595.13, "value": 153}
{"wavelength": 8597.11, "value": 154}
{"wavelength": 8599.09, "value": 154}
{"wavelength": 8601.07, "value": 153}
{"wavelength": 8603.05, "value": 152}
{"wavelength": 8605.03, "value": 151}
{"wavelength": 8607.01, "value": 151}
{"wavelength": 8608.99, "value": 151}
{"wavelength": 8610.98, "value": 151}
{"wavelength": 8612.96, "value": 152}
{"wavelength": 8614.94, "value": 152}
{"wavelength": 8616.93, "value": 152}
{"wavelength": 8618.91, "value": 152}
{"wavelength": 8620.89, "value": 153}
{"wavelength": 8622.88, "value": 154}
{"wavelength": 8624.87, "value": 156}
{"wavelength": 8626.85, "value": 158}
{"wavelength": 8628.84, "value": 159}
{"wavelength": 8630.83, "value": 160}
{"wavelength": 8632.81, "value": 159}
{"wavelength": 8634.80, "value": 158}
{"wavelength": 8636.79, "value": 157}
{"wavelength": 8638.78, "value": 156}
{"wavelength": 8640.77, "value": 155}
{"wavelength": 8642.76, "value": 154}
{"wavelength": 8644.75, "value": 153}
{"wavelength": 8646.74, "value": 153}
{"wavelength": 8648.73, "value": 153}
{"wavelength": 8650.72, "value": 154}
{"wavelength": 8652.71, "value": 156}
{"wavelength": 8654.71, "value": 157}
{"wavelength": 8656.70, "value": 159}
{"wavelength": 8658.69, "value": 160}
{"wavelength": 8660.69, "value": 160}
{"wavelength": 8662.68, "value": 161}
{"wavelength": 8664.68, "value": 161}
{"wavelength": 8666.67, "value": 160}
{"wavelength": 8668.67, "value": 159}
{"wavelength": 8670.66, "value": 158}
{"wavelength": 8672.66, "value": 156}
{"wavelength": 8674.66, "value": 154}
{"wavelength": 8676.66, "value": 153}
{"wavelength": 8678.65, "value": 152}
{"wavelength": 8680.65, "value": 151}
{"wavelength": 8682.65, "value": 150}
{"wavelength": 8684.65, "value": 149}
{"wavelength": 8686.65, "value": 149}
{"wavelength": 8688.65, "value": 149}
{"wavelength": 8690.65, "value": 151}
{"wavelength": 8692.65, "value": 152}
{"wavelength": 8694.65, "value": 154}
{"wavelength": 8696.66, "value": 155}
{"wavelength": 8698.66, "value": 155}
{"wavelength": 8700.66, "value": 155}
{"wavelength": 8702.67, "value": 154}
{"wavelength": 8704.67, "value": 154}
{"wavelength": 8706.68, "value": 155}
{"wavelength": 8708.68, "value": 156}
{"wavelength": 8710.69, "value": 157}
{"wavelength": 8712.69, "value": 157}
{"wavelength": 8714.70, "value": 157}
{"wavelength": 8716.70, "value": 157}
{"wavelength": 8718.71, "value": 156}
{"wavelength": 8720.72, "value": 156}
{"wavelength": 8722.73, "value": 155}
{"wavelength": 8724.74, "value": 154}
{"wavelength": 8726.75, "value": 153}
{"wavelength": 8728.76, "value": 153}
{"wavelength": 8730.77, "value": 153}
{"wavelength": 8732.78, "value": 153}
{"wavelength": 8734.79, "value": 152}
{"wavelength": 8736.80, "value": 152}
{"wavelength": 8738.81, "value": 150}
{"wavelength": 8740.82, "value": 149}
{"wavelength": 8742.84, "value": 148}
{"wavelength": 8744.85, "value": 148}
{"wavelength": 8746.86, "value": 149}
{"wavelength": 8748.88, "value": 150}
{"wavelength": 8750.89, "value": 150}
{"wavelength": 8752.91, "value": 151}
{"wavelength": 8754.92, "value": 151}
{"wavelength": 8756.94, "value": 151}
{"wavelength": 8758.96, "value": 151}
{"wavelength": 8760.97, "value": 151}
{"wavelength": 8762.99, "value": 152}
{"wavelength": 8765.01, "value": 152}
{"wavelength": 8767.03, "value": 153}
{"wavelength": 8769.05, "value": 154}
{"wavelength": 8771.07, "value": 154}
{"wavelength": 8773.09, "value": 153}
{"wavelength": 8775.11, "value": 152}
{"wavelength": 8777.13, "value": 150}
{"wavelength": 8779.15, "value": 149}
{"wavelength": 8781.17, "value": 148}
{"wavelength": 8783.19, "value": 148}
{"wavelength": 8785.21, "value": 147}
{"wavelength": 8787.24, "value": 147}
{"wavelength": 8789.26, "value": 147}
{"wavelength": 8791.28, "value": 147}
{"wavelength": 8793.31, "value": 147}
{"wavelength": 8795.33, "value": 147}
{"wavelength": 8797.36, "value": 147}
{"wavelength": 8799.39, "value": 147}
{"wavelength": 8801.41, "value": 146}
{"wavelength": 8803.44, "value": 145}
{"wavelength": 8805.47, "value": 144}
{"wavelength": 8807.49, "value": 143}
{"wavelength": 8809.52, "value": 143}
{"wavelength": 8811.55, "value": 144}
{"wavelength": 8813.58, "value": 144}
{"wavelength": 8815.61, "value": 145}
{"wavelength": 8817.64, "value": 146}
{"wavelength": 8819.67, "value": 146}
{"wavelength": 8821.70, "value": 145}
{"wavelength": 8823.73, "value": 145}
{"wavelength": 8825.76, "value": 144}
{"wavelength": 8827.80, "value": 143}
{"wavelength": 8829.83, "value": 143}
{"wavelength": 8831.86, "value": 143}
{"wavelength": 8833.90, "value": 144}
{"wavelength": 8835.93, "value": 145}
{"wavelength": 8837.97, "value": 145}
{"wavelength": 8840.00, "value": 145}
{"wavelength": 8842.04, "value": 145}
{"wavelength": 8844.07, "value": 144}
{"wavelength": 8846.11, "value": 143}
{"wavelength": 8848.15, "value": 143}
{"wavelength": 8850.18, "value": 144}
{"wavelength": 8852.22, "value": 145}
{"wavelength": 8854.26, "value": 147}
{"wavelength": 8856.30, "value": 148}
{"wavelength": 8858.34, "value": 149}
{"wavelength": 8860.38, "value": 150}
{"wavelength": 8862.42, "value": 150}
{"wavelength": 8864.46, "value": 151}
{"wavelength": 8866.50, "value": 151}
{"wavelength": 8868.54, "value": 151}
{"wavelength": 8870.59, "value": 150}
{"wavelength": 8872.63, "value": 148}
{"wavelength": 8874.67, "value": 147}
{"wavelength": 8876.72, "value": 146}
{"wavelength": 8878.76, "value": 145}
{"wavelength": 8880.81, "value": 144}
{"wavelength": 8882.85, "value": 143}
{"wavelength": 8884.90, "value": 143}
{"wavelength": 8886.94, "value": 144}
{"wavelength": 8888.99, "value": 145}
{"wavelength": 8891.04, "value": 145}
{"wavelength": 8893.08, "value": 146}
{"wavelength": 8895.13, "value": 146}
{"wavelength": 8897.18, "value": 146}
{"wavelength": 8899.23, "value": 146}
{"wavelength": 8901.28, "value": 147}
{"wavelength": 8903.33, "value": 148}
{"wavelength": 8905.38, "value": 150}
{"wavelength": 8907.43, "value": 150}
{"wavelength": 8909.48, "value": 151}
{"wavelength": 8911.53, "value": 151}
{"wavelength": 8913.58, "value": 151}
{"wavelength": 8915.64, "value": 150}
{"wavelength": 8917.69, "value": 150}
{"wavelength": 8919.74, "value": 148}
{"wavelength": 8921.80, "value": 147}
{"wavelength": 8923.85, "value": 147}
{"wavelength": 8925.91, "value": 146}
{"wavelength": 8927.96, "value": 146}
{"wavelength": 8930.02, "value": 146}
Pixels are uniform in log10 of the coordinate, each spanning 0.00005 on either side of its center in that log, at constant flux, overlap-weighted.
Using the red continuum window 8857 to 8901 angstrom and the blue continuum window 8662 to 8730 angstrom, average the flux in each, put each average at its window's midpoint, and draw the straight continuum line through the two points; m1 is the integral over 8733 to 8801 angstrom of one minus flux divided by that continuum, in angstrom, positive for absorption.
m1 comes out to 0.8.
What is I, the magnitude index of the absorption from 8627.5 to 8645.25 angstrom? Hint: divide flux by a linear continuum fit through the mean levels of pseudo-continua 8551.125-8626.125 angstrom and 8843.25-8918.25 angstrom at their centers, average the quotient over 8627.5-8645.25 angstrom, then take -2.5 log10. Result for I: -0.04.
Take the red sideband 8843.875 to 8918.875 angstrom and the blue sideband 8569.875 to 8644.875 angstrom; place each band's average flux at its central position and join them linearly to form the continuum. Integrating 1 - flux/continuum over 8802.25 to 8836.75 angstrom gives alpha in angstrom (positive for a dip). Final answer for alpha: 1.03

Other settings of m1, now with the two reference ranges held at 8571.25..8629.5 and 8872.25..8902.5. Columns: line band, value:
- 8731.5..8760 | -0.27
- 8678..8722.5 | -1.06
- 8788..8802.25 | 0.08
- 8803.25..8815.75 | 0.30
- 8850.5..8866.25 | -0.26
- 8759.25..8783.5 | -0.51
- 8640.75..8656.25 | -0.31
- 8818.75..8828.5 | 0.16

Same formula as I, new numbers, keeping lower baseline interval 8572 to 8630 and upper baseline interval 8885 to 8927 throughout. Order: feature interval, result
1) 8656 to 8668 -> -0.059 mag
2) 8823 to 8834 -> 0.040 mag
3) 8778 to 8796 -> 0.015 mag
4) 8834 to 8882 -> 0.012 mag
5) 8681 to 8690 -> 0.014 mag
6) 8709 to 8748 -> -0.018 mag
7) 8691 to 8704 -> -0.020 mag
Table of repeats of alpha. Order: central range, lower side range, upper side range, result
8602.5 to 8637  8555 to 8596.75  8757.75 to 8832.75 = -0.7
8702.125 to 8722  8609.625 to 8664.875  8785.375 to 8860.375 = -0.6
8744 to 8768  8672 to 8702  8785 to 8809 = -0.4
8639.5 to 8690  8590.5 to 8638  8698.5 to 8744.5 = -0.4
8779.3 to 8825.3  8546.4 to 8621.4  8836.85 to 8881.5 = 0.7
